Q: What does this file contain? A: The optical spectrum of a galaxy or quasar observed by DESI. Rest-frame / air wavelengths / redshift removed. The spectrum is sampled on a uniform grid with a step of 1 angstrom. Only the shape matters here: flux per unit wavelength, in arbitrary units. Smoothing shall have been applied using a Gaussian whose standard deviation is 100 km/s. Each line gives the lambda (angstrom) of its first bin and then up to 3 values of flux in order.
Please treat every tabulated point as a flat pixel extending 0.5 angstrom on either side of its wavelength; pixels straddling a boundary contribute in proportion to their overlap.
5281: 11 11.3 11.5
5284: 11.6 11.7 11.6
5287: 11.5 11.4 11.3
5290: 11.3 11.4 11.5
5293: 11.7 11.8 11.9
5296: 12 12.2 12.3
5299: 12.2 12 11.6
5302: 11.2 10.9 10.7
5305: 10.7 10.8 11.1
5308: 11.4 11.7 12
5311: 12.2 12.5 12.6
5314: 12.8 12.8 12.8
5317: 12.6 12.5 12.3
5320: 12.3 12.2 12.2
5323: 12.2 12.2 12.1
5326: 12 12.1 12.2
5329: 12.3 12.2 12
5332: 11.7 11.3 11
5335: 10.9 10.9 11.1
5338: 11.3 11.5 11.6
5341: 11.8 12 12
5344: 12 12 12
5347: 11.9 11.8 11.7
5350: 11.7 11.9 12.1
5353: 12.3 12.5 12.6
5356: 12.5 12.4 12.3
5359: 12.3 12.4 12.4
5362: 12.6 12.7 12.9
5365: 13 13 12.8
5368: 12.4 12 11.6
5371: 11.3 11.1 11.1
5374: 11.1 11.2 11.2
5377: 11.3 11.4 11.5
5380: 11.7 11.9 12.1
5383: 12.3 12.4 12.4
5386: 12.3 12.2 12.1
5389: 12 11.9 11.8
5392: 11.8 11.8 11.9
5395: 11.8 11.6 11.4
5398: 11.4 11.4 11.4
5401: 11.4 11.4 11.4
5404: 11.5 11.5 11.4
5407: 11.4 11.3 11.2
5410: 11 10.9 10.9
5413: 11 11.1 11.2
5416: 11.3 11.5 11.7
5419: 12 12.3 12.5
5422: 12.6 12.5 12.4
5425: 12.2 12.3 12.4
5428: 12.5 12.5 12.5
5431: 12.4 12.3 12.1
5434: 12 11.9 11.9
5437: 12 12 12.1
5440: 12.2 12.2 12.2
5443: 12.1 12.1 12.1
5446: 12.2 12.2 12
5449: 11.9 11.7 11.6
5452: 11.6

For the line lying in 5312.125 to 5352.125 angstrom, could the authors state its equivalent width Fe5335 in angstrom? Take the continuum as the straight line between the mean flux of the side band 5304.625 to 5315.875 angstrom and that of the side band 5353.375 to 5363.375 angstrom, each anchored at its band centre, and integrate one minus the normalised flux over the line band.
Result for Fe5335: 0.6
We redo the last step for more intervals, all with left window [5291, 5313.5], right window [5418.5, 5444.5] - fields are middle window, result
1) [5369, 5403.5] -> 1.1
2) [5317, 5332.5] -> -0.5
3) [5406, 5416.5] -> 0.9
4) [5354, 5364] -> -0.5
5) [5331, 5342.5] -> 0.4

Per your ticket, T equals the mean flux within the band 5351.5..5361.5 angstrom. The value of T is 12.4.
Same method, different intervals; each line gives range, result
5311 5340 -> 12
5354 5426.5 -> 11.8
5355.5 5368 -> 12.6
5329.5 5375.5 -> 11.9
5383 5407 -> 11.8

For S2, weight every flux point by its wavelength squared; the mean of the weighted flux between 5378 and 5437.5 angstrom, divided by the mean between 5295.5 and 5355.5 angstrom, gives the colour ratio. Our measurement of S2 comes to 1.0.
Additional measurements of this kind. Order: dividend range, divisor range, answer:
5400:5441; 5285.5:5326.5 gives 1.04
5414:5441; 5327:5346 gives 1.07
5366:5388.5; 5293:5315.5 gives 1.03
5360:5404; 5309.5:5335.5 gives 1.00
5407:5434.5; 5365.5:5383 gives 1.03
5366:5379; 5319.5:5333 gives 0.98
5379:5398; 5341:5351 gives 1.02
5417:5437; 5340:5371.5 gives 1.03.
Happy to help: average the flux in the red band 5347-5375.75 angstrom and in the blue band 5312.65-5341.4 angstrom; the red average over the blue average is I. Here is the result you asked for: 1.01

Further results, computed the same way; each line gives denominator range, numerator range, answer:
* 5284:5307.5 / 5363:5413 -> 1.02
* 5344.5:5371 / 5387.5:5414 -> 0.93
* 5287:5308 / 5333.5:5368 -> 1.05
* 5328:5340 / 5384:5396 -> 1.04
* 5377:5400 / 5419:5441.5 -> 1.03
